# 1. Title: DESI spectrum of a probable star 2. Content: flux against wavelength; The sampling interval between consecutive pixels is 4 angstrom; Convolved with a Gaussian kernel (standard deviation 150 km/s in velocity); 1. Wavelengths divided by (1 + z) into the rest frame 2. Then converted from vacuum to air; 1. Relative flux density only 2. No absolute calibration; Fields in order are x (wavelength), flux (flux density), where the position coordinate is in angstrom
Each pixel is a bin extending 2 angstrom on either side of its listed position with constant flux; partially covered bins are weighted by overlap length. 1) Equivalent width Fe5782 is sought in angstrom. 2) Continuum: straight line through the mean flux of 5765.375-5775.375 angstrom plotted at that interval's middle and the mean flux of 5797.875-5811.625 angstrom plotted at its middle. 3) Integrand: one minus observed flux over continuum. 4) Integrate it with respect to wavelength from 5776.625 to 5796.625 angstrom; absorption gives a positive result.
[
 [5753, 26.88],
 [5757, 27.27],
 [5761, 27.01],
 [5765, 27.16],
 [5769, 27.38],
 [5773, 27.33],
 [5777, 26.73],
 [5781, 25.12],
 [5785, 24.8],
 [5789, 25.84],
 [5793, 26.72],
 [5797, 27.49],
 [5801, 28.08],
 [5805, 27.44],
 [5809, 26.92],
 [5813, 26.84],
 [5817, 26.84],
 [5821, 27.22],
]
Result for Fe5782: 1.07 angstrom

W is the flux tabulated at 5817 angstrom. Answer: 26.84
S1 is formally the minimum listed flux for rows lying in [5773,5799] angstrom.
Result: 24.8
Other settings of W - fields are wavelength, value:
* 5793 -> 26.72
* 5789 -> 25.84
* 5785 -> 24.8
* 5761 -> 27.01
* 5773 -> 27.33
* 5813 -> 26.84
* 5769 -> 27.38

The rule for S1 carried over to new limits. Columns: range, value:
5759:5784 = 25.12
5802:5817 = 26.84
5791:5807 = 26.72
